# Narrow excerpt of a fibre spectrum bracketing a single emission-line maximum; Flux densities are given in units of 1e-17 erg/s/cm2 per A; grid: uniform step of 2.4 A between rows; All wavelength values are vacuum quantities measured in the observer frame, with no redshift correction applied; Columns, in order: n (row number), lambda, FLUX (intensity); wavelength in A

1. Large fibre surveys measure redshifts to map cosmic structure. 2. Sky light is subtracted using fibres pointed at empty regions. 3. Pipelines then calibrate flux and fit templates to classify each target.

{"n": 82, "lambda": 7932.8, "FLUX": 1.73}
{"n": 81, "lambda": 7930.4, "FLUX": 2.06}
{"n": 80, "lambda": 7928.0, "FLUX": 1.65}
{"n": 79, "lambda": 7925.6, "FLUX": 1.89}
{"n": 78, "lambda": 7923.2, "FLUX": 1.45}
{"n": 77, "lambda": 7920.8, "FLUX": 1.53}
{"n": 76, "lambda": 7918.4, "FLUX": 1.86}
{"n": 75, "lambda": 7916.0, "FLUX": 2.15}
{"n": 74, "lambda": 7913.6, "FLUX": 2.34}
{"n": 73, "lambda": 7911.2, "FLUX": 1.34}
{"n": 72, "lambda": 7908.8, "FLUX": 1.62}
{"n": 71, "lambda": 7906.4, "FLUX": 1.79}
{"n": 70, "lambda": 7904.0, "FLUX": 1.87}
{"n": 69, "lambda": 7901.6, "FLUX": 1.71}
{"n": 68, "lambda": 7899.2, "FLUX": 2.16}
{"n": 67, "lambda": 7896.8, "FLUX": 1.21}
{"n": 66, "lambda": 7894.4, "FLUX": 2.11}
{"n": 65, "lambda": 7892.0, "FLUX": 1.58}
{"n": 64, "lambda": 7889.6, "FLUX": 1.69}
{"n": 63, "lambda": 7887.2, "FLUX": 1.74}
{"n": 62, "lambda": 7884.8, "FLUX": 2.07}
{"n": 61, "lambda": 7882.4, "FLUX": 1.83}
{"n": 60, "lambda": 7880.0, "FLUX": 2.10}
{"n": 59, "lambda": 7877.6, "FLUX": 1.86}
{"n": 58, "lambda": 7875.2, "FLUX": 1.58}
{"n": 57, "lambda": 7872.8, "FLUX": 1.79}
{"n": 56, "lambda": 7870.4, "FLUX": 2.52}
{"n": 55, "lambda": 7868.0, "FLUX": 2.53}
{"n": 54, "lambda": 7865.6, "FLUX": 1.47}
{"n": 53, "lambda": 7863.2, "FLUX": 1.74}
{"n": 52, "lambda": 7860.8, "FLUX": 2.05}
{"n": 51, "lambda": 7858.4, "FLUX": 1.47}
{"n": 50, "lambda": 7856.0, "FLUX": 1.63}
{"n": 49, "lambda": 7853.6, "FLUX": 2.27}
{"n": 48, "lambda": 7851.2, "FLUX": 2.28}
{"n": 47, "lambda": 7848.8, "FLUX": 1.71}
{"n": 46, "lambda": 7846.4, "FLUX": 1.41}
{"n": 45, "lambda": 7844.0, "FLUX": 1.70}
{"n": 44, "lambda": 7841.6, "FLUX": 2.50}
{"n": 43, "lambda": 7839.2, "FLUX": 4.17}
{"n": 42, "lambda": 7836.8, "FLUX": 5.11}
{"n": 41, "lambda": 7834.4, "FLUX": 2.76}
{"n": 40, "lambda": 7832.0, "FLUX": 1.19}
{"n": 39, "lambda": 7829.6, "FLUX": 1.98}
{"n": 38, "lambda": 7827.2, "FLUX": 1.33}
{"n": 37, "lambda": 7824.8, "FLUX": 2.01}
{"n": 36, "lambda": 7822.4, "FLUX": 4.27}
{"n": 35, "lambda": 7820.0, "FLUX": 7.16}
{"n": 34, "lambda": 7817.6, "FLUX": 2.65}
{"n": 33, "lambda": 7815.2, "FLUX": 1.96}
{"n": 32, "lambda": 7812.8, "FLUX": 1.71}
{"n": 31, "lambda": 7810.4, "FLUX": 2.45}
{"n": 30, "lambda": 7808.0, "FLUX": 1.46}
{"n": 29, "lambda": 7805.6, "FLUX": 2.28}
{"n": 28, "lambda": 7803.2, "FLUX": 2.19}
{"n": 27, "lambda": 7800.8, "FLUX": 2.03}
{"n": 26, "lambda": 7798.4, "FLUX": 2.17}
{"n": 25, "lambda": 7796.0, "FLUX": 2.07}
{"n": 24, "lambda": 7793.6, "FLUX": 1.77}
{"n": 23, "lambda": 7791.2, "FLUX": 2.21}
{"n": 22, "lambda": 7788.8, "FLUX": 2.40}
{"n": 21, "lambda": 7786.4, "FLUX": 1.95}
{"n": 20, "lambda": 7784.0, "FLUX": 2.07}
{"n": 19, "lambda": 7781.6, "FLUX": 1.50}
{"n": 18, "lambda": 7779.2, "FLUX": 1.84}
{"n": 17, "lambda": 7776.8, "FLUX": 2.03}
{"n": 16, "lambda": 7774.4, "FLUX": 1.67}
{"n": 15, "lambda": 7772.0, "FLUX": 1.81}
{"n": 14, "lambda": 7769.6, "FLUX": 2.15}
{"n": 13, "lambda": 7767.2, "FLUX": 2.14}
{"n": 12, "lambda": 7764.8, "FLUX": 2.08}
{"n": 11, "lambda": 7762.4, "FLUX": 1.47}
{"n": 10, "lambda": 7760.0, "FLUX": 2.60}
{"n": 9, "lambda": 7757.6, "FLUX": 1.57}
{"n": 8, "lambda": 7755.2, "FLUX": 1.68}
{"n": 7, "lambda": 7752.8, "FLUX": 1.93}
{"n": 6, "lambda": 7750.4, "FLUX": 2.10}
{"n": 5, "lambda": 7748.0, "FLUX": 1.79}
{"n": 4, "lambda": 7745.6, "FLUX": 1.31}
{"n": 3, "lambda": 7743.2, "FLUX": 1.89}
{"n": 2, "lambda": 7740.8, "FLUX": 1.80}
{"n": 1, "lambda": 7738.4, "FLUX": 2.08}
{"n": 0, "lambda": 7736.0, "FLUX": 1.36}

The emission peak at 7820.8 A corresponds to [S II]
